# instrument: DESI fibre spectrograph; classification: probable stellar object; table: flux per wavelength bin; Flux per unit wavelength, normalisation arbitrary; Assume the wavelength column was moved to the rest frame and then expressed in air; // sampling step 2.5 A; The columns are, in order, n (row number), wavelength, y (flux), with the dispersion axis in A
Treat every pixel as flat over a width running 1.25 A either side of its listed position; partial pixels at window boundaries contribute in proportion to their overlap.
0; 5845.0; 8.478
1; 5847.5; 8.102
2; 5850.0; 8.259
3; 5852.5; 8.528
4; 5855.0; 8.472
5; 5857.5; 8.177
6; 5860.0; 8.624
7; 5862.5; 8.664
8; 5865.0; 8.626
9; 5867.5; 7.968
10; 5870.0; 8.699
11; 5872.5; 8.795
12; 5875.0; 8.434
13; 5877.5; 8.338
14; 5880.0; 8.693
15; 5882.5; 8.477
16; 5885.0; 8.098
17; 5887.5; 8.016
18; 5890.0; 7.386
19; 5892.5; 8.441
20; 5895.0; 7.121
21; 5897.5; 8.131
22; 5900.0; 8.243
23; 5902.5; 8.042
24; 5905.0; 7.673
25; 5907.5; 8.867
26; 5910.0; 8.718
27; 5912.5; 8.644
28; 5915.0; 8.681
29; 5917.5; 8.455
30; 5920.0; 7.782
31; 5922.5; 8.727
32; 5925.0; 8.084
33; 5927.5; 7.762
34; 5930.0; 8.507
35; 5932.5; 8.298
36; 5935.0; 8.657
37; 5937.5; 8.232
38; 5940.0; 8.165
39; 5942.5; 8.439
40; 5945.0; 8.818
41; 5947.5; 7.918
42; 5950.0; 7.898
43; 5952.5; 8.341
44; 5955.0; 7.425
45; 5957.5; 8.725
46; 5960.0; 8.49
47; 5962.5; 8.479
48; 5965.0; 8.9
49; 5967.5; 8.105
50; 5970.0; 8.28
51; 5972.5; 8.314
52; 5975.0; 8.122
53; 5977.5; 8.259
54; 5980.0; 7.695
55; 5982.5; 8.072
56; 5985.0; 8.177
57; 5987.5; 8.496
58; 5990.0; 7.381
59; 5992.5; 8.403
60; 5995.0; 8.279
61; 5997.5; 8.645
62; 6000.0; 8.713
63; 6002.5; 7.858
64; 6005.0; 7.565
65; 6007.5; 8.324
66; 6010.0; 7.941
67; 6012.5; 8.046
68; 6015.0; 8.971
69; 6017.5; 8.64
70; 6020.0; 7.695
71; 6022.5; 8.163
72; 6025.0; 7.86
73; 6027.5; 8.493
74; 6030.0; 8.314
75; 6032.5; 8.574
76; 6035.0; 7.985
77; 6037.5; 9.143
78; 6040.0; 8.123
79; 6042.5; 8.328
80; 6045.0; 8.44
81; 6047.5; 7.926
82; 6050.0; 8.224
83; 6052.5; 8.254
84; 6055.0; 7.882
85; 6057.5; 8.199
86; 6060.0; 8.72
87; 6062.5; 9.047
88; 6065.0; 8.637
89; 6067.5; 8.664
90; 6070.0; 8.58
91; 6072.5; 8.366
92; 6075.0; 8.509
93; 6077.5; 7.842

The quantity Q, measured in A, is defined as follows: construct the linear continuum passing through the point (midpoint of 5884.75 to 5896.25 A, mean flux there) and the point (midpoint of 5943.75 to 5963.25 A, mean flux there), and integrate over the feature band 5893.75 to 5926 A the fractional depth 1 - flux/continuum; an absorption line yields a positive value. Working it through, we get -1.3 A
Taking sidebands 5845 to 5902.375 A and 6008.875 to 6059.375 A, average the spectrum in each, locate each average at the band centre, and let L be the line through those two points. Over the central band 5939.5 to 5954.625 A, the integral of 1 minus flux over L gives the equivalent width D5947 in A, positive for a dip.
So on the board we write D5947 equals 0.1 A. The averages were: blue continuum 8.29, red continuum 8.27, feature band 8.22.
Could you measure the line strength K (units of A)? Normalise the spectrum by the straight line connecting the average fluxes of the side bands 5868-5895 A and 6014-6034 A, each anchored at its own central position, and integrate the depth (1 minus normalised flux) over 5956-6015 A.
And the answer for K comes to 0.5 A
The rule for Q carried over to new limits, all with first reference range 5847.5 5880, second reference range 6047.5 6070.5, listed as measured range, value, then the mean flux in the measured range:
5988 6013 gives 0.9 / 8.13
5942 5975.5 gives 0.6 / 8.3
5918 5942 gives 0.5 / 8.26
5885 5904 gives 1.2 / 7.92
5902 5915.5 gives 0.0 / 8.45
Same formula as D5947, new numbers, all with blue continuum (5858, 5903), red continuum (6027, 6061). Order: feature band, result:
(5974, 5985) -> 0.3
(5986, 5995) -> 0.2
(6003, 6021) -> 0.3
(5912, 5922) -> -0.1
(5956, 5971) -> -0.3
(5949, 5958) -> 0.3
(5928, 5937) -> -0.1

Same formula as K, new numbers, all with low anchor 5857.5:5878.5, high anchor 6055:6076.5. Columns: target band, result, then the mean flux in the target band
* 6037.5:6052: 0.4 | 8.29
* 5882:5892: 0.6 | 7.99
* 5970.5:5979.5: 0.3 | 8.19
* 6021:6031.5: 0.4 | 8.2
